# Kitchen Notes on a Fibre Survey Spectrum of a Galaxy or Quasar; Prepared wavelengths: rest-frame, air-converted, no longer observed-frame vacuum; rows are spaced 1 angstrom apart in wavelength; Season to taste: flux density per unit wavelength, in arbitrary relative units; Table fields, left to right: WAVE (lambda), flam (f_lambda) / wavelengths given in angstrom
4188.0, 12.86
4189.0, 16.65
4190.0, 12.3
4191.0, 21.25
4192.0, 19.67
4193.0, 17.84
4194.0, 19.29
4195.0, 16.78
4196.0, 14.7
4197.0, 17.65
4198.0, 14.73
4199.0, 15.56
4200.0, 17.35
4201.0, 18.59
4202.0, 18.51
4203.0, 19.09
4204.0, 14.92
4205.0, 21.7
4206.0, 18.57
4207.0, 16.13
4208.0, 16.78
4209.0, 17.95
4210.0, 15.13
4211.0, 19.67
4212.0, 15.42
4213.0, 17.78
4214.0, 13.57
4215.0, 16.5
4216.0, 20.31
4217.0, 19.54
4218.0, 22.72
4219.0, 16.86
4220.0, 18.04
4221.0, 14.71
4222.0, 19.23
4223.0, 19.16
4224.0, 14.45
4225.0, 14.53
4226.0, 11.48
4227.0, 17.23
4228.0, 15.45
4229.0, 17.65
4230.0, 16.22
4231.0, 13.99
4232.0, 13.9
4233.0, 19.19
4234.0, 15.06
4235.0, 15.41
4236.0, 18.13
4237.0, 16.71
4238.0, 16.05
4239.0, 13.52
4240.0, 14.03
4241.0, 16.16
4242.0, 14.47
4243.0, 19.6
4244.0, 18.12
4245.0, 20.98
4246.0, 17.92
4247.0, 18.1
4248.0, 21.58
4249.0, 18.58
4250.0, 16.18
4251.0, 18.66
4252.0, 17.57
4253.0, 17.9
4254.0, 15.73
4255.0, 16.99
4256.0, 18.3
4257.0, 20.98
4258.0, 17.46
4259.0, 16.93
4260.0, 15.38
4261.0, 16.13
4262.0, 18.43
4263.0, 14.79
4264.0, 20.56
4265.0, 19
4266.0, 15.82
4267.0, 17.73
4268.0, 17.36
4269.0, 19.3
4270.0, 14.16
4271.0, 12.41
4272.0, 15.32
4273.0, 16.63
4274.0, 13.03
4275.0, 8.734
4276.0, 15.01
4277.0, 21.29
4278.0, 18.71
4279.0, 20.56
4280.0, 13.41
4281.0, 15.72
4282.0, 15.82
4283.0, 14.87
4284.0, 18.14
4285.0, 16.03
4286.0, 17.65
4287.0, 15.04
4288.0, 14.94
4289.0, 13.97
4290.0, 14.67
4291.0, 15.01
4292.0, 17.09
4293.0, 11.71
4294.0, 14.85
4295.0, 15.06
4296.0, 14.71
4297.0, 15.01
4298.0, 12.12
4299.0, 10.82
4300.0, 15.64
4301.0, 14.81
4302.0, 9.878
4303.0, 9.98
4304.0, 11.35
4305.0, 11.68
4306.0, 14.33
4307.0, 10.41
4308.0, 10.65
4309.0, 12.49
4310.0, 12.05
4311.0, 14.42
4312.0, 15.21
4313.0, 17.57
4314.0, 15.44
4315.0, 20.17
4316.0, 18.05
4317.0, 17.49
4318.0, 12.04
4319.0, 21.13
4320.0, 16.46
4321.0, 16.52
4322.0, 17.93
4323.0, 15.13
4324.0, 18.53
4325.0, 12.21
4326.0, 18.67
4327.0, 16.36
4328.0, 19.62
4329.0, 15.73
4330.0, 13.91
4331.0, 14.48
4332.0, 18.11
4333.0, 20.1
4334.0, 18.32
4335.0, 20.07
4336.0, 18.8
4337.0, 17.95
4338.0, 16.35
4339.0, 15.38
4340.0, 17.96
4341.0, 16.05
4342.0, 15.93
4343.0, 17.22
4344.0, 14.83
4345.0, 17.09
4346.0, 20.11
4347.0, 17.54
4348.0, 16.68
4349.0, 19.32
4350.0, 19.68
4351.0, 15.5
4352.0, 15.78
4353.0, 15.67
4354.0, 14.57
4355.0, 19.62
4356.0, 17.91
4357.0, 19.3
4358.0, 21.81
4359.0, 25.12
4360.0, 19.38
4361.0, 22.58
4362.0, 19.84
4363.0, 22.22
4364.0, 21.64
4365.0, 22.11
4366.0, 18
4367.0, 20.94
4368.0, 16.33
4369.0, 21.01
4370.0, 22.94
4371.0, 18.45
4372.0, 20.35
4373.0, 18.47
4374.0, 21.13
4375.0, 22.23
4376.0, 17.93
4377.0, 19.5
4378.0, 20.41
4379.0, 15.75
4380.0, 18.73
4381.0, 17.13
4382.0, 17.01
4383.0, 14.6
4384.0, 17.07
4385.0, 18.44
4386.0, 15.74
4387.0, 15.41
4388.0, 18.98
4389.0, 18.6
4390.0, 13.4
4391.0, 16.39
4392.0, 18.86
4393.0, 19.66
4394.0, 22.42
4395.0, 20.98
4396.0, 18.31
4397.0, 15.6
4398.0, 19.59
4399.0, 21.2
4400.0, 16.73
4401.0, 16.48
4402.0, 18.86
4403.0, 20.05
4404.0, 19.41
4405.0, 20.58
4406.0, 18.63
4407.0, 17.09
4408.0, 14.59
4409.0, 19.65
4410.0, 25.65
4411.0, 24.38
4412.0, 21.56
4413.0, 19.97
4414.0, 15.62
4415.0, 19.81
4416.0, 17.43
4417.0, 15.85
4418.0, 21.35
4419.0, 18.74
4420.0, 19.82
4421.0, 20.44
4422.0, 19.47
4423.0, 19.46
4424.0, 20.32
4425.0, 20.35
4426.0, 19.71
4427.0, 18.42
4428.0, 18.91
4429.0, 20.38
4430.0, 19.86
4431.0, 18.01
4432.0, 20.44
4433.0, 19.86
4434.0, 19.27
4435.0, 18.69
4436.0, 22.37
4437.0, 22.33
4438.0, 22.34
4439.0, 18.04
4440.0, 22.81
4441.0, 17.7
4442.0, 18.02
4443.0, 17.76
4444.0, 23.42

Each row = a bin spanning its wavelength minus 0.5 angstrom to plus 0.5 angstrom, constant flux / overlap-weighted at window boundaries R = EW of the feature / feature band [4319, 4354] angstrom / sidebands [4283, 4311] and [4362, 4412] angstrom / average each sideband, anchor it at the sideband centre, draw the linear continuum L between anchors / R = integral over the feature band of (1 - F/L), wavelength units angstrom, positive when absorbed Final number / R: -2.3 angstrom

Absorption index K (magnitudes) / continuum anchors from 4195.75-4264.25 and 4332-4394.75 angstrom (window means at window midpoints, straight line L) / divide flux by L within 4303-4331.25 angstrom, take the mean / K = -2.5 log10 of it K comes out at 0.181 mag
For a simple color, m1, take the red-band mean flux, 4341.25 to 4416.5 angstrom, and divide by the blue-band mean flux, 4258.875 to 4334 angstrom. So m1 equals 1.21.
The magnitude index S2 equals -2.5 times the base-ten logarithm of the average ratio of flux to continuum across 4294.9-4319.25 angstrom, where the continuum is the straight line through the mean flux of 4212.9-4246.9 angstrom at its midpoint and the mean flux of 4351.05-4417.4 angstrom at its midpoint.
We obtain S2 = 0.26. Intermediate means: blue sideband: 16.7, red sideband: 18.9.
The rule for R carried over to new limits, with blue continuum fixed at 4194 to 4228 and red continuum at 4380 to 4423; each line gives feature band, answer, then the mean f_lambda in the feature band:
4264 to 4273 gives 0.5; 16.6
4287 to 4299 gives 2.3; 14.3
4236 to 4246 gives 0.3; 16.8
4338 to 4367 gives -0.5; 18.5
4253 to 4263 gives 0.1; 17.3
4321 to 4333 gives 1.0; 16.6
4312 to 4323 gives 0.5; 17.1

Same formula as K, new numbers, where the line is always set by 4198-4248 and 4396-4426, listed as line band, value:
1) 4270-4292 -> 0.14 mag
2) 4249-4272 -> 0.02 mag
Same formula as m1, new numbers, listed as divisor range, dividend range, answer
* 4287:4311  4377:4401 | 1.35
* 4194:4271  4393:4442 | 1.14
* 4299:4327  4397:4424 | 1.30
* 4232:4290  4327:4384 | 1.10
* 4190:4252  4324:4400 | 1.07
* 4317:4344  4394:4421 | 1.14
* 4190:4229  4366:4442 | 1.11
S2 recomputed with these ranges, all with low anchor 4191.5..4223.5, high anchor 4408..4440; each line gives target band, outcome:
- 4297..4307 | 0.448 mag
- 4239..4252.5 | 0.022 mag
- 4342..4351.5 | 0.097 mag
